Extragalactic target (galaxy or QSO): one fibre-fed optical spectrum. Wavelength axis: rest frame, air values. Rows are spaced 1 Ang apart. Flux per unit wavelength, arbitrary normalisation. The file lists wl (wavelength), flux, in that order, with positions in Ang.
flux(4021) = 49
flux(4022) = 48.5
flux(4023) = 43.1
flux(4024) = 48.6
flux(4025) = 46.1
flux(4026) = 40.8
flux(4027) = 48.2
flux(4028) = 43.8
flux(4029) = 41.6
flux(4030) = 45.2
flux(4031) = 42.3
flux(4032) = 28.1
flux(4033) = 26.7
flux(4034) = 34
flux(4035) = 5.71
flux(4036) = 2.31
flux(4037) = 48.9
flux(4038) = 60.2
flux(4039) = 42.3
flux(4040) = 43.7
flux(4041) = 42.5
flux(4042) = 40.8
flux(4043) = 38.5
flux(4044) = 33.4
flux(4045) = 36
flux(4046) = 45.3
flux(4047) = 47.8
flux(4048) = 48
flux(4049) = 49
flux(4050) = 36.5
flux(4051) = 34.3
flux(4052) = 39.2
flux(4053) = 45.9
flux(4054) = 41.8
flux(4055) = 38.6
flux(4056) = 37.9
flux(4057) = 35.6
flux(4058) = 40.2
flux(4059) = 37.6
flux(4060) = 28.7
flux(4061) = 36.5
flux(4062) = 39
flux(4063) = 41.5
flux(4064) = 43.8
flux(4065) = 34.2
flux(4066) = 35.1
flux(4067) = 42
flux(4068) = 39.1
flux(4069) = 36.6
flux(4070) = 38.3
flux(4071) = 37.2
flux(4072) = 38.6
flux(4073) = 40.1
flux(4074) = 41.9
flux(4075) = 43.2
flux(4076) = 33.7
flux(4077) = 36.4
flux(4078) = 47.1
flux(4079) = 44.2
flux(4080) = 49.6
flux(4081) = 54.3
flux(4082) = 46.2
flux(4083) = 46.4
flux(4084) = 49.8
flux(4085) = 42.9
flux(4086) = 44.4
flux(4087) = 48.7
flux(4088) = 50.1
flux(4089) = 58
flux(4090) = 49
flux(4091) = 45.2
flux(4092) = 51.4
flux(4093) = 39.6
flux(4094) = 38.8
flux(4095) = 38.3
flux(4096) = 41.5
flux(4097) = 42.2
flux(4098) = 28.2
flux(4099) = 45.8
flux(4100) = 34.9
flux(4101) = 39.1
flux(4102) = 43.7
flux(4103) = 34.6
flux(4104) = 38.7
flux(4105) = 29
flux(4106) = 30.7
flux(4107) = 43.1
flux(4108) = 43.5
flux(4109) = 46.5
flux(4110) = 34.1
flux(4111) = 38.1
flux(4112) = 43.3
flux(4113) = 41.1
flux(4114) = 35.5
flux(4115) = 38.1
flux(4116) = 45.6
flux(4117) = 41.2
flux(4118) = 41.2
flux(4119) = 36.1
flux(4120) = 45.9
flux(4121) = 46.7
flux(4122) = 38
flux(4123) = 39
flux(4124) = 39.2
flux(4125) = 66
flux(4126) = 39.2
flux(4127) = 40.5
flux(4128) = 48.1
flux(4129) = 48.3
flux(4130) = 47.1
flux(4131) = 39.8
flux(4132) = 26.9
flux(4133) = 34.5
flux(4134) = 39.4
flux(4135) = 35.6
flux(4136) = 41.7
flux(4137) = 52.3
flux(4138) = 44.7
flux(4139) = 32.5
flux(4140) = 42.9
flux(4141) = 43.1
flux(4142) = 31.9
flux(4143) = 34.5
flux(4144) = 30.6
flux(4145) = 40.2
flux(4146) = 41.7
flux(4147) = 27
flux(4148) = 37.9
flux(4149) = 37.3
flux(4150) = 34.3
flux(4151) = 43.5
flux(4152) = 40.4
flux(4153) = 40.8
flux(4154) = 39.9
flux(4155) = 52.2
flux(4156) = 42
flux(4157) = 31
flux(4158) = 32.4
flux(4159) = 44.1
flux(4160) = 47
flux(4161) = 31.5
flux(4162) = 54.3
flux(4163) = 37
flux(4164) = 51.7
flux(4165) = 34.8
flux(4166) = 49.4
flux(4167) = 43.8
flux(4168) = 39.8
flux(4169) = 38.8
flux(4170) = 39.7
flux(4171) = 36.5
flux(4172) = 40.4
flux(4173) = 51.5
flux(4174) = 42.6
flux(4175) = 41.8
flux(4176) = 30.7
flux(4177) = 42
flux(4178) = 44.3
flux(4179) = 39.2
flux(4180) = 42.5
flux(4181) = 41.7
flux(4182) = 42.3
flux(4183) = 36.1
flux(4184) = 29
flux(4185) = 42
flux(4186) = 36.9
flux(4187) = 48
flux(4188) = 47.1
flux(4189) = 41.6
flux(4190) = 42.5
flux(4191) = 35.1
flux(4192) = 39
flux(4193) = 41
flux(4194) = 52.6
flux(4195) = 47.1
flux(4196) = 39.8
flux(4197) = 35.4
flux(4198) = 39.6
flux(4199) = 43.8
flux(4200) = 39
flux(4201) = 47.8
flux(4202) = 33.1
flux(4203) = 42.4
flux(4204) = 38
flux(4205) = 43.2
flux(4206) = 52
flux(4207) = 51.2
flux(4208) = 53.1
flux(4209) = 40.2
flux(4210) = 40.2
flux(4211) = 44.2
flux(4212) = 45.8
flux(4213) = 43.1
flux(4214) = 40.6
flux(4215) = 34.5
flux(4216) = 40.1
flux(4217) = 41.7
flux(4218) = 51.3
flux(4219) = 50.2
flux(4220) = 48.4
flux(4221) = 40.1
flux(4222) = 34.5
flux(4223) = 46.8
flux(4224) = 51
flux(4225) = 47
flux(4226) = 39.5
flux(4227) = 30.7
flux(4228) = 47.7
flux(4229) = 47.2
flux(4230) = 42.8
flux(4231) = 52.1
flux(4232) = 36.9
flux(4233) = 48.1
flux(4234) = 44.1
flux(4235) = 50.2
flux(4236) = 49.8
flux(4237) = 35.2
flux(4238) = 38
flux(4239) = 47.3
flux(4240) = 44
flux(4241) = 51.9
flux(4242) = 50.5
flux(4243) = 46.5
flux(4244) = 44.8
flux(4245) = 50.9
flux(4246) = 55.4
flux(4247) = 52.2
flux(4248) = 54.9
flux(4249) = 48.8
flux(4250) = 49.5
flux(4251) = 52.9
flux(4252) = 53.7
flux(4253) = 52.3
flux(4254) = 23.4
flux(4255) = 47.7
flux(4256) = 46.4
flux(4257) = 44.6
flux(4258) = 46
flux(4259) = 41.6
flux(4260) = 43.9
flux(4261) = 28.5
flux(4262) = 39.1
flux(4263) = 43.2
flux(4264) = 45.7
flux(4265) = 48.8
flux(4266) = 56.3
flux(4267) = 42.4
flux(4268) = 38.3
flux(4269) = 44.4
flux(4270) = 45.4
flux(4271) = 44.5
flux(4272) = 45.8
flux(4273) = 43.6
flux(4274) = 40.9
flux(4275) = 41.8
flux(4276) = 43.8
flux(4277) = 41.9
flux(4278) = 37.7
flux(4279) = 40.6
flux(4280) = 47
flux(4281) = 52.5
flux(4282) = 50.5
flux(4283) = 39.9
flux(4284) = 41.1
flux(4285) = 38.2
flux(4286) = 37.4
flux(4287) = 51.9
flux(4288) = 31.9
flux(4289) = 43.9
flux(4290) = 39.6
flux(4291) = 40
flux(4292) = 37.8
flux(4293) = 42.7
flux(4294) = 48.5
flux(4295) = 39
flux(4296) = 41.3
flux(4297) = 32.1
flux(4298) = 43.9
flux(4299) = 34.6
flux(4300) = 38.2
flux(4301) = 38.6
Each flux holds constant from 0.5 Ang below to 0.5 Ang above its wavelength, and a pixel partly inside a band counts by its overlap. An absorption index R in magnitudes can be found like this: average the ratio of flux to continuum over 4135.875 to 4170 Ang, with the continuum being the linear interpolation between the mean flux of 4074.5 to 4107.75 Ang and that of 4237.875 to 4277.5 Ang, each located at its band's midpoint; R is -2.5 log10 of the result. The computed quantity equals 0.09 mag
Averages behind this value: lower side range 42.7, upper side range 45.6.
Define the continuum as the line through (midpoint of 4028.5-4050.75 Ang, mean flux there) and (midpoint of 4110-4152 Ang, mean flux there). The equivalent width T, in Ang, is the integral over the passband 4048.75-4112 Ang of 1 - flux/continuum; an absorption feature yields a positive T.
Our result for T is -3.1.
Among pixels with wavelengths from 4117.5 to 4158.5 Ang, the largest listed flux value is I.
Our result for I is 66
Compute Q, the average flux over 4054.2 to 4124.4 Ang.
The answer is 40.9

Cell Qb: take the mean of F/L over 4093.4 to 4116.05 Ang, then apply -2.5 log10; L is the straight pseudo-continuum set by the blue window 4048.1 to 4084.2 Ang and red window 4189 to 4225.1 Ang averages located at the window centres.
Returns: 0.07 mag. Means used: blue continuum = 40.6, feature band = 38.8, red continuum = 43.1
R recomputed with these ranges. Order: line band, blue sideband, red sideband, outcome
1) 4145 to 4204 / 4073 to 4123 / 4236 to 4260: 0.10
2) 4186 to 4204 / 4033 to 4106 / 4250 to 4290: 0.01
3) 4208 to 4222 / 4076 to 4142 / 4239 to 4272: 0.05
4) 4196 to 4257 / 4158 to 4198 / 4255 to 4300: -0.07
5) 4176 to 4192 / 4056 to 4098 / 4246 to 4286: 0.08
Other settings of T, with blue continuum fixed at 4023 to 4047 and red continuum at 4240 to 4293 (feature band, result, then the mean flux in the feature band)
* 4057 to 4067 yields 0.5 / 37.5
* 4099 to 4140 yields 0.2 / 40.7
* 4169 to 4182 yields 0.4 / 41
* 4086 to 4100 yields -1.3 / 44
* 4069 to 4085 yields -1.2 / 42.9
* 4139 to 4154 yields 1.5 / 37.5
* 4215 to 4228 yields 0.1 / 43.3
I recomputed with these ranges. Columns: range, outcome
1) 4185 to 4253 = 55.4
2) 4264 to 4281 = 56.3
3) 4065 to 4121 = 58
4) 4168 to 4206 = 52.6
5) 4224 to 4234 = 52.1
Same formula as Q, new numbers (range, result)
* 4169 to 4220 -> 42.1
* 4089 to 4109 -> 40.5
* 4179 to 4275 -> 44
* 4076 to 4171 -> 41.4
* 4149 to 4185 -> 40.8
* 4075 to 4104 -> 43.6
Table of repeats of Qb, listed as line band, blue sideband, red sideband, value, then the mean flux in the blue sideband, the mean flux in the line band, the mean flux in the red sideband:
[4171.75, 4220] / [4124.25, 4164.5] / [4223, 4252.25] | 0.046 mag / 40.6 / 42.3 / 47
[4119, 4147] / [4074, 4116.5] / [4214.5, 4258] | 0.062 mag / 42.2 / 40.8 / 45.7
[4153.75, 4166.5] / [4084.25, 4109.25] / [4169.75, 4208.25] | -0.008 mag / 41.9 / 42.1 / 41.8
